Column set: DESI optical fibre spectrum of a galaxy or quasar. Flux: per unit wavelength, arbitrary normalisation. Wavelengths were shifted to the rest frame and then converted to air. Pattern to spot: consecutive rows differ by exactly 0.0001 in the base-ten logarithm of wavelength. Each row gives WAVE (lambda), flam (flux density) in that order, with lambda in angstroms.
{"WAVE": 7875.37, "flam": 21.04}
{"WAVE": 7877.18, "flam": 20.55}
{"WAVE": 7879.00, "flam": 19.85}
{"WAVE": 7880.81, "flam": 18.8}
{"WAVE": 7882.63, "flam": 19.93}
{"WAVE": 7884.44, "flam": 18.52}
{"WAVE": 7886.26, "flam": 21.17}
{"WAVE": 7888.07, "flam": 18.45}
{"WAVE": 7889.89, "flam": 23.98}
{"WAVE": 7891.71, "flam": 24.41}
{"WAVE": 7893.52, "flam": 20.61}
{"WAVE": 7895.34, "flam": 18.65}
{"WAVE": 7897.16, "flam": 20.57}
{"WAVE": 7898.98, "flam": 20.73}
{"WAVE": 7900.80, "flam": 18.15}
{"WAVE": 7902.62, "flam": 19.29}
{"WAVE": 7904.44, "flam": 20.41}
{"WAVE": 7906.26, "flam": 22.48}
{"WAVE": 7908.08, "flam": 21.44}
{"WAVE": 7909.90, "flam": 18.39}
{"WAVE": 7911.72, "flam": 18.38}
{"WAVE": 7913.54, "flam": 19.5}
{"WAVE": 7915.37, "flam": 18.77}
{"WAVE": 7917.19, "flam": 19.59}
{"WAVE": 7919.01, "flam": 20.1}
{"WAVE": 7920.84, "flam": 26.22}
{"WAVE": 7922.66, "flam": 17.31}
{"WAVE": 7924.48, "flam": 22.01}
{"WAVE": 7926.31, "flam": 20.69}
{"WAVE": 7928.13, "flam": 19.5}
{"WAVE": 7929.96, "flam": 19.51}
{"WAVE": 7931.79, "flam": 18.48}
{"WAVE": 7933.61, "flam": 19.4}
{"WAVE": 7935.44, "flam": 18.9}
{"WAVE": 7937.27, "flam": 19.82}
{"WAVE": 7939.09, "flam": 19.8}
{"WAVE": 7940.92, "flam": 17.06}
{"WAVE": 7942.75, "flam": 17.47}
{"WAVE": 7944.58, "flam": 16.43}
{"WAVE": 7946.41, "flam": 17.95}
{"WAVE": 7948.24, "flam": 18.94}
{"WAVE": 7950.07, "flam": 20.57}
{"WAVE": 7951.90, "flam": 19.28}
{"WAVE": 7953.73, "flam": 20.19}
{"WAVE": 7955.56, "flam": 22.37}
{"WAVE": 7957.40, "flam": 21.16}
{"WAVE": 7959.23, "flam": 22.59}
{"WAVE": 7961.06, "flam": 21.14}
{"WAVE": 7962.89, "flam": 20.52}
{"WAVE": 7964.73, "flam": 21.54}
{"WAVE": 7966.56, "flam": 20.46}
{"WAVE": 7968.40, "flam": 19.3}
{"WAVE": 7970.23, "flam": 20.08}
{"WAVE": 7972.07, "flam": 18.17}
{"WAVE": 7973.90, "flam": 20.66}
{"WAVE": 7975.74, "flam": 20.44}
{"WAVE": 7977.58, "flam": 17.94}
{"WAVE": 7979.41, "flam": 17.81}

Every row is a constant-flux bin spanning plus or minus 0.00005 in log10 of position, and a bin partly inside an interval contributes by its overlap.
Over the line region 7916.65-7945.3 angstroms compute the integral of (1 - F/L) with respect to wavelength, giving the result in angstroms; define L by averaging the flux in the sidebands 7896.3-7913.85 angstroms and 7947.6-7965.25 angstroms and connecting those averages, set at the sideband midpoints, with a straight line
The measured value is 1.2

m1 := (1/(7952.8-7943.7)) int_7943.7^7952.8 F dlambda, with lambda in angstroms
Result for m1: 18.6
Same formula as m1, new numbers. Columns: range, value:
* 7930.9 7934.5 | 19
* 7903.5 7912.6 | 20.2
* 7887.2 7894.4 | 21.9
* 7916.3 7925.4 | 21.1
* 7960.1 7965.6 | 21.1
